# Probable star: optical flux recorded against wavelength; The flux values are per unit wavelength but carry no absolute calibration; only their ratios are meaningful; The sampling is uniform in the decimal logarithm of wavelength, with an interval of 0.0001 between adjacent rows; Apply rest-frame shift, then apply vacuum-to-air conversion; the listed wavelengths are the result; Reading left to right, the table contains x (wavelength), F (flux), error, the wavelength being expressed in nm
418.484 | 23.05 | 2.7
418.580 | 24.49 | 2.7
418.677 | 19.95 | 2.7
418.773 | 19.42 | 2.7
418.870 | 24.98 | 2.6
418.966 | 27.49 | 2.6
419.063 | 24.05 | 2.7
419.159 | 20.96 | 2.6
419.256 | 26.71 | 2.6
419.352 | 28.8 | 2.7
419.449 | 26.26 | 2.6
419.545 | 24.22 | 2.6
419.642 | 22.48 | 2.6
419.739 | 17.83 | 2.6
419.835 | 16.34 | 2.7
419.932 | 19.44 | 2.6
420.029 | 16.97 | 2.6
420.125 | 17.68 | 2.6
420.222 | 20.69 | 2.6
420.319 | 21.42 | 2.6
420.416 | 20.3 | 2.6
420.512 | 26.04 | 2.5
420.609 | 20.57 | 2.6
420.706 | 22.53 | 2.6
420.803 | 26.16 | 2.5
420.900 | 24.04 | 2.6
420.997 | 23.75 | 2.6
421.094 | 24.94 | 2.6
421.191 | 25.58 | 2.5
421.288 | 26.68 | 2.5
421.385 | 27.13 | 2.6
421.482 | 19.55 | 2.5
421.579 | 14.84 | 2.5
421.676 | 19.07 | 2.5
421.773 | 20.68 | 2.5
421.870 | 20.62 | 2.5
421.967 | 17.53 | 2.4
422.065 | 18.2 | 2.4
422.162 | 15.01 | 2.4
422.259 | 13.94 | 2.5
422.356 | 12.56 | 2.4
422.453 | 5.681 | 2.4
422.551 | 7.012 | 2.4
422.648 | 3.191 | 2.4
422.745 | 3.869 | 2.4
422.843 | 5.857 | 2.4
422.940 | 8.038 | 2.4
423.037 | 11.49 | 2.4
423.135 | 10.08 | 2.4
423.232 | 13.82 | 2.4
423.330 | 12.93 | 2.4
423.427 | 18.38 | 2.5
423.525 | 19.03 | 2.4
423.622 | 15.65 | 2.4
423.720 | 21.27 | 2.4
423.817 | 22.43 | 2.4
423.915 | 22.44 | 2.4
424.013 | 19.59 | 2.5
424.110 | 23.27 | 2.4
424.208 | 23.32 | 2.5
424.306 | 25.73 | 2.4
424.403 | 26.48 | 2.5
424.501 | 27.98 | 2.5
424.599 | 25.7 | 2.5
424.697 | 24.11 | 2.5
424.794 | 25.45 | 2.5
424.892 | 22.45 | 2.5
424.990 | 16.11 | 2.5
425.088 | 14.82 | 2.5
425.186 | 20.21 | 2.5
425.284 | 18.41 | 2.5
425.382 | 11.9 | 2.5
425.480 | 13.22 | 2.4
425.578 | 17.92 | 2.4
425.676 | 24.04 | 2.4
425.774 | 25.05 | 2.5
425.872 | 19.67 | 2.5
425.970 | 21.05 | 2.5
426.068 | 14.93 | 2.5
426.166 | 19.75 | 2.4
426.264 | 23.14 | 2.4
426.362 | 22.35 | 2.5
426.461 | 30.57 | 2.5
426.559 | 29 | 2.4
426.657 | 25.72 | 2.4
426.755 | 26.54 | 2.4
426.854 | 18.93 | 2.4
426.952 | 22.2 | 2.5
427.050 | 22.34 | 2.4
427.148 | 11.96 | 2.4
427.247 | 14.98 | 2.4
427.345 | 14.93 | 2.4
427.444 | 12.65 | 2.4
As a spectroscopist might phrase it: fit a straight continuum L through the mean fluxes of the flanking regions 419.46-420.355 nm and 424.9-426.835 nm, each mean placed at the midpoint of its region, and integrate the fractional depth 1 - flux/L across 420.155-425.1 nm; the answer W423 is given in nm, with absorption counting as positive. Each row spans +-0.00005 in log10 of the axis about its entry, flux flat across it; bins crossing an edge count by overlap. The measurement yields 0.36 nm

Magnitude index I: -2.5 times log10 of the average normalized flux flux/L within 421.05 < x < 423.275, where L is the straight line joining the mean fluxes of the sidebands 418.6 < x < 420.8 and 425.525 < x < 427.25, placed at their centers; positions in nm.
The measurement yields 0.42 mag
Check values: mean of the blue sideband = 22.2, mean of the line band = 15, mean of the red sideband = 21.8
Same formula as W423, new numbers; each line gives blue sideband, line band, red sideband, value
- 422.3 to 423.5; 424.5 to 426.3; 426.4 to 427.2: -0.20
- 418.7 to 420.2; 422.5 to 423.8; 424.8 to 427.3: 0.57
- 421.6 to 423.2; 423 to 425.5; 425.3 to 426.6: -0.44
